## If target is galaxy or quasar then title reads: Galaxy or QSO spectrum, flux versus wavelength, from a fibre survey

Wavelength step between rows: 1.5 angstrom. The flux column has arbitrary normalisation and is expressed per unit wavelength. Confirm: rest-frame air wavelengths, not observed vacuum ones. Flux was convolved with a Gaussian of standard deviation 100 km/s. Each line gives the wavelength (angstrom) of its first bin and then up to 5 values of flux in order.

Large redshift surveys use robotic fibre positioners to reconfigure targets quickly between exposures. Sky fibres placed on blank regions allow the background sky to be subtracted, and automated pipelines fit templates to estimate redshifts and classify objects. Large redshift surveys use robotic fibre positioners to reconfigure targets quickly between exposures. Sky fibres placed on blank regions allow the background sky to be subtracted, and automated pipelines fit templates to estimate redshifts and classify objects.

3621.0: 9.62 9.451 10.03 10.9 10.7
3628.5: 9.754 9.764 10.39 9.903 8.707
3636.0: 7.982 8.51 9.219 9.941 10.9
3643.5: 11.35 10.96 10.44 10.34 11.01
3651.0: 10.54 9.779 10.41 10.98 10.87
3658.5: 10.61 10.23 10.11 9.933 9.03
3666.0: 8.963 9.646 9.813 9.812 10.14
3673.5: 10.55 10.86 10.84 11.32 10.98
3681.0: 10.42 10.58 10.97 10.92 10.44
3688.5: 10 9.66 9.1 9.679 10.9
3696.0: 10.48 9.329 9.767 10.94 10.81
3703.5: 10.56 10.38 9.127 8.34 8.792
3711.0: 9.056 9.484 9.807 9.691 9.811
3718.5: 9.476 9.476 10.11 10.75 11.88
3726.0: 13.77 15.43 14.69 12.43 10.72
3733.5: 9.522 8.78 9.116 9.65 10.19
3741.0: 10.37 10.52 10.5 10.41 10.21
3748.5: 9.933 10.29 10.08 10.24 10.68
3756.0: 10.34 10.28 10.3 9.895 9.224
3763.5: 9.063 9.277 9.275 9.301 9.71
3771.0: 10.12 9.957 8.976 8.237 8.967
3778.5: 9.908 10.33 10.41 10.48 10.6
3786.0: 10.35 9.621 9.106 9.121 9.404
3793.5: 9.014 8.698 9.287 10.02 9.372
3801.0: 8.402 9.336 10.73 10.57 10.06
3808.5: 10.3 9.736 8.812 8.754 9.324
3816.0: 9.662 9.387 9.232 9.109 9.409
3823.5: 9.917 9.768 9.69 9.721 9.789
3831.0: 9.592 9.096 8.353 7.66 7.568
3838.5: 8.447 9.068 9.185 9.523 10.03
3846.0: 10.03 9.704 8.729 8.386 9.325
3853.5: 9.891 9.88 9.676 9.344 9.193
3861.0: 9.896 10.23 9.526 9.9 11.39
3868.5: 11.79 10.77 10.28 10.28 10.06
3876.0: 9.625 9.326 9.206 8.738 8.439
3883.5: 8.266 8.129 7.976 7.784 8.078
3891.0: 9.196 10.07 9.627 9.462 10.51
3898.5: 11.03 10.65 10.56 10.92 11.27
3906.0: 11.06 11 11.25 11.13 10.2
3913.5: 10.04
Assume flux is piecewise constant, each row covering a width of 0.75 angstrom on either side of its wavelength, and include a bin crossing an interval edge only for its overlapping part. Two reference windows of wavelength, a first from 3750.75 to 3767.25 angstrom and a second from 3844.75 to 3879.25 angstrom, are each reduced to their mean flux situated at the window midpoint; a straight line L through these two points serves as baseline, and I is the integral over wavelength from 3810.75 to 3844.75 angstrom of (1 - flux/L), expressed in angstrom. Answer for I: 2.4 angstrom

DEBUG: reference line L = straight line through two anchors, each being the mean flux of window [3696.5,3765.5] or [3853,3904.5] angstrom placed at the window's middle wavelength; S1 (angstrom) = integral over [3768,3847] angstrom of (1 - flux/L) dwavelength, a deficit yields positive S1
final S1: 4.3 angstrom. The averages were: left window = 10.3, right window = 9.72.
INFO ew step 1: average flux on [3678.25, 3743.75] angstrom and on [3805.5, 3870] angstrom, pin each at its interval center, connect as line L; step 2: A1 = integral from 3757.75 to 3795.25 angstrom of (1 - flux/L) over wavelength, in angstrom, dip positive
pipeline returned 1.3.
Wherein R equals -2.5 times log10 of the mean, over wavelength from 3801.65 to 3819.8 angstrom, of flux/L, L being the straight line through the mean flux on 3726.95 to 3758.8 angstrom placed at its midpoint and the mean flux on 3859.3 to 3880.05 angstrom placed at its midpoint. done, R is 0.08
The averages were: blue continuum 10.6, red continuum 10.1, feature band 9.65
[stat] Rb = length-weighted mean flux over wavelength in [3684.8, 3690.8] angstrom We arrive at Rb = 10.2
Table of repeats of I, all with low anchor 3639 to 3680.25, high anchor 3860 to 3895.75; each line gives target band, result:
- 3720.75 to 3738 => -2.38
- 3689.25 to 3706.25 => 0.16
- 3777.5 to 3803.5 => 0.60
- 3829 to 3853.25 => 1.52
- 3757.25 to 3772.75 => 0.47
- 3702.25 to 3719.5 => 1.05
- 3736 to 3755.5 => -0.32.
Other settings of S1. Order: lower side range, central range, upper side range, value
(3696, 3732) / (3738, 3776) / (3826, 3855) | 0.8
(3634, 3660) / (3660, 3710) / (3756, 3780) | -0.7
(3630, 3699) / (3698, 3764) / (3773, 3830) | -3.1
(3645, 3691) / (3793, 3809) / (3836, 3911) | 0.5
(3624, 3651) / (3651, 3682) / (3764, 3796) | -1.0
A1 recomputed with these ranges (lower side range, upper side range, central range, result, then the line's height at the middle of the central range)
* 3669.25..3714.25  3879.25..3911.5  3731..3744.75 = 0.1 angstrom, 10.1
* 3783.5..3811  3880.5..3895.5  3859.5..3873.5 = -2.3 angstrom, 8.9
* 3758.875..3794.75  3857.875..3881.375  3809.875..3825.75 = 0.7 angstrom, 9.76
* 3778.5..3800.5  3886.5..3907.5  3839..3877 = 0.2 angstrom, 9.88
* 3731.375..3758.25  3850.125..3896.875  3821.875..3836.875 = 0.7 angstrom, 9.7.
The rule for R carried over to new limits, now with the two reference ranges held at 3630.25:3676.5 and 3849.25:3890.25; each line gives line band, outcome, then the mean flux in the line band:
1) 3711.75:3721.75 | 0.024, 9.67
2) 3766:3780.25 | 0.031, 9.45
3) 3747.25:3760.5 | -0.050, 10.2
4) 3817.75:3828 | 0.006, 9.53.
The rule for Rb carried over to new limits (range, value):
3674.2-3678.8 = 11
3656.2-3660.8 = 10.6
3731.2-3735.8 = 9.7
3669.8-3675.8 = 10.3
